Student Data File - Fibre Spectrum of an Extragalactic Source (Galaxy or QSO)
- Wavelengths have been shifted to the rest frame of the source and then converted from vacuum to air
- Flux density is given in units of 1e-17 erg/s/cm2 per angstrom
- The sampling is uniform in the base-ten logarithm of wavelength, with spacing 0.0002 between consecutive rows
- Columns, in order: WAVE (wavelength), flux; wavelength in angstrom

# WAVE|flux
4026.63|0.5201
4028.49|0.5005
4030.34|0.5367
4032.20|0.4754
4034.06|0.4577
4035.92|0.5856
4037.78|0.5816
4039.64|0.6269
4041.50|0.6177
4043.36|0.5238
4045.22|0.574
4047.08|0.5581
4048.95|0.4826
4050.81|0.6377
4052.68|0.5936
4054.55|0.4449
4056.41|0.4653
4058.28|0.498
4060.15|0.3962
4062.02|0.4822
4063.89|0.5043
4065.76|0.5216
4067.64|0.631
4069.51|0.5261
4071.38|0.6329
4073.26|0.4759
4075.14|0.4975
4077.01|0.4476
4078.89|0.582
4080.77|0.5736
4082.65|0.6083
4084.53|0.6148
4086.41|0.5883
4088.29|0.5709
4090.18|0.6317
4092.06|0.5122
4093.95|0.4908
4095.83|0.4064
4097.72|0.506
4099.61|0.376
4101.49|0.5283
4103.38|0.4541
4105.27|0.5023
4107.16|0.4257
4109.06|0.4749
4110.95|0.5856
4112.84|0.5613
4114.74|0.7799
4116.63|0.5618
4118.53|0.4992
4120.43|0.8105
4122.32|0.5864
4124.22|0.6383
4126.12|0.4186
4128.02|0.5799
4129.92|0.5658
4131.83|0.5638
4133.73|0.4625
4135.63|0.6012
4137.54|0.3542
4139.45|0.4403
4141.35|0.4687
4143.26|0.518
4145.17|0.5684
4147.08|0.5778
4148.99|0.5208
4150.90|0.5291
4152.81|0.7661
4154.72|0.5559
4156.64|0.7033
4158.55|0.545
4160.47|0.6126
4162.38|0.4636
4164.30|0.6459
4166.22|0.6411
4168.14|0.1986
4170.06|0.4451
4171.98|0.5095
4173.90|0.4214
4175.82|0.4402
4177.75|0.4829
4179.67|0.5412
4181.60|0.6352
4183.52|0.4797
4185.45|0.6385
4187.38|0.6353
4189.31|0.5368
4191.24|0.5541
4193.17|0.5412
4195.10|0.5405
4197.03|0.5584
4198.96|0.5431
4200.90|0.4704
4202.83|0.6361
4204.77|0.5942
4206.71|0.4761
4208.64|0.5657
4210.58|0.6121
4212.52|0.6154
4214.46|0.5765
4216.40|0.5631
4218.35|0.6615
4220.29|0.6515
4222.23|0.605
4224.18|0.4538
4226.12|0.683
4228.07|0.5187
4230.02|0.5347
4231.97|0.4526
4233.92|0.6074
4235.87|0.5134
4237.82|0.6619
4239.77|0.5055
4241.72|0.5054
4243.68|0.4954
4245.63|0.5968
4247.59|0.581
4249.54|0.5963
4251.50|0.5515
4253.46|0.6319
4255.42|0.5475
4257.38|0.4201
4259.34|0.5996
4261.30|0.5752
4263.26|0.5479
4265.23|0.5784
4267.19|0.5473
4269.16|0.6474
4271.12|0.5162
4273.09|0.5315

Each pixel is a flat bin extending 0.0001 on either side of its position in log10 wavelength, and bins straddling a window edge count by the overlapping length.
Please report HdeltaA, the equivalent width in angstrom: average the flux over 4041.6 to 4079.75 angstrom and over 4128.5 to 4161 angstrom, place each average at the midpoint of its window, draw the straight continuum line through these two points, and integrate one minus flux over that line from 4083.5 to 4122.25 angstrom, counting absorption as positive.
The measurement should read -0.52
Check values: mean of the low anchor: 0.526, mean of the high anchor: 0.55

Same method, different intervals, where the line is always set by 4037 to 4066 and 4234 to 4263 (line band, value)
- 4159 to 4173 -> 1.1 angstrom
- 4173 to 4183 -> 0.8 angstrom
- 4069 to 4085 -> -0.4 angstrom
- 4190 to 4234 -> -1.0 angstrom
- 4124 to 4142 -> 1.2 angstrom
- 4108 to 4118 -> -0.9 angstrom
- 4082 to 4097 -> -0.4 angstrom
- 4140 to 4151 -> 0.3 angstrom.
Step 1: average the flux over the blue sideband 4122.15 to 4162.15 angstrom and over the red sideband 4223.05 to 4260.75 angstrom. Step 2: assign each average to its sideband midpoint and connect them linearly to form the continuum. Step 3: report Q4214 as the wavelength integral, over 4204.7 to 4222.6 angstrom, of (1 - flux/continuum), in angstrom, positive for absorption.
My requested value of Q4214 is -1.34 angstrom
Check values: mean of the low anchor 0.549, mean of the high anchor 0.551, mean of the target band 0.592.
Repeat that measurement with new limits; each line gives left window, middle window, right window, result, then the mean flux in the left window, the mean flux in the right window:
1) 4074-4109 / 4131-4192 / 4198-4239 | 1.5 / 0.516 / 0.571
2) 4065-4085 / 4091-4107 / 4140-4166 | 2.6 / 0.554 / 0.575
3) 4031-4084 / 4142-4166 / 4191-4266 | -1.4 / 0.536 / 0.562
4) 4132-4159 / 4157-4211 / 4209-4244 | 2.0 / 0.544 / 0.569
